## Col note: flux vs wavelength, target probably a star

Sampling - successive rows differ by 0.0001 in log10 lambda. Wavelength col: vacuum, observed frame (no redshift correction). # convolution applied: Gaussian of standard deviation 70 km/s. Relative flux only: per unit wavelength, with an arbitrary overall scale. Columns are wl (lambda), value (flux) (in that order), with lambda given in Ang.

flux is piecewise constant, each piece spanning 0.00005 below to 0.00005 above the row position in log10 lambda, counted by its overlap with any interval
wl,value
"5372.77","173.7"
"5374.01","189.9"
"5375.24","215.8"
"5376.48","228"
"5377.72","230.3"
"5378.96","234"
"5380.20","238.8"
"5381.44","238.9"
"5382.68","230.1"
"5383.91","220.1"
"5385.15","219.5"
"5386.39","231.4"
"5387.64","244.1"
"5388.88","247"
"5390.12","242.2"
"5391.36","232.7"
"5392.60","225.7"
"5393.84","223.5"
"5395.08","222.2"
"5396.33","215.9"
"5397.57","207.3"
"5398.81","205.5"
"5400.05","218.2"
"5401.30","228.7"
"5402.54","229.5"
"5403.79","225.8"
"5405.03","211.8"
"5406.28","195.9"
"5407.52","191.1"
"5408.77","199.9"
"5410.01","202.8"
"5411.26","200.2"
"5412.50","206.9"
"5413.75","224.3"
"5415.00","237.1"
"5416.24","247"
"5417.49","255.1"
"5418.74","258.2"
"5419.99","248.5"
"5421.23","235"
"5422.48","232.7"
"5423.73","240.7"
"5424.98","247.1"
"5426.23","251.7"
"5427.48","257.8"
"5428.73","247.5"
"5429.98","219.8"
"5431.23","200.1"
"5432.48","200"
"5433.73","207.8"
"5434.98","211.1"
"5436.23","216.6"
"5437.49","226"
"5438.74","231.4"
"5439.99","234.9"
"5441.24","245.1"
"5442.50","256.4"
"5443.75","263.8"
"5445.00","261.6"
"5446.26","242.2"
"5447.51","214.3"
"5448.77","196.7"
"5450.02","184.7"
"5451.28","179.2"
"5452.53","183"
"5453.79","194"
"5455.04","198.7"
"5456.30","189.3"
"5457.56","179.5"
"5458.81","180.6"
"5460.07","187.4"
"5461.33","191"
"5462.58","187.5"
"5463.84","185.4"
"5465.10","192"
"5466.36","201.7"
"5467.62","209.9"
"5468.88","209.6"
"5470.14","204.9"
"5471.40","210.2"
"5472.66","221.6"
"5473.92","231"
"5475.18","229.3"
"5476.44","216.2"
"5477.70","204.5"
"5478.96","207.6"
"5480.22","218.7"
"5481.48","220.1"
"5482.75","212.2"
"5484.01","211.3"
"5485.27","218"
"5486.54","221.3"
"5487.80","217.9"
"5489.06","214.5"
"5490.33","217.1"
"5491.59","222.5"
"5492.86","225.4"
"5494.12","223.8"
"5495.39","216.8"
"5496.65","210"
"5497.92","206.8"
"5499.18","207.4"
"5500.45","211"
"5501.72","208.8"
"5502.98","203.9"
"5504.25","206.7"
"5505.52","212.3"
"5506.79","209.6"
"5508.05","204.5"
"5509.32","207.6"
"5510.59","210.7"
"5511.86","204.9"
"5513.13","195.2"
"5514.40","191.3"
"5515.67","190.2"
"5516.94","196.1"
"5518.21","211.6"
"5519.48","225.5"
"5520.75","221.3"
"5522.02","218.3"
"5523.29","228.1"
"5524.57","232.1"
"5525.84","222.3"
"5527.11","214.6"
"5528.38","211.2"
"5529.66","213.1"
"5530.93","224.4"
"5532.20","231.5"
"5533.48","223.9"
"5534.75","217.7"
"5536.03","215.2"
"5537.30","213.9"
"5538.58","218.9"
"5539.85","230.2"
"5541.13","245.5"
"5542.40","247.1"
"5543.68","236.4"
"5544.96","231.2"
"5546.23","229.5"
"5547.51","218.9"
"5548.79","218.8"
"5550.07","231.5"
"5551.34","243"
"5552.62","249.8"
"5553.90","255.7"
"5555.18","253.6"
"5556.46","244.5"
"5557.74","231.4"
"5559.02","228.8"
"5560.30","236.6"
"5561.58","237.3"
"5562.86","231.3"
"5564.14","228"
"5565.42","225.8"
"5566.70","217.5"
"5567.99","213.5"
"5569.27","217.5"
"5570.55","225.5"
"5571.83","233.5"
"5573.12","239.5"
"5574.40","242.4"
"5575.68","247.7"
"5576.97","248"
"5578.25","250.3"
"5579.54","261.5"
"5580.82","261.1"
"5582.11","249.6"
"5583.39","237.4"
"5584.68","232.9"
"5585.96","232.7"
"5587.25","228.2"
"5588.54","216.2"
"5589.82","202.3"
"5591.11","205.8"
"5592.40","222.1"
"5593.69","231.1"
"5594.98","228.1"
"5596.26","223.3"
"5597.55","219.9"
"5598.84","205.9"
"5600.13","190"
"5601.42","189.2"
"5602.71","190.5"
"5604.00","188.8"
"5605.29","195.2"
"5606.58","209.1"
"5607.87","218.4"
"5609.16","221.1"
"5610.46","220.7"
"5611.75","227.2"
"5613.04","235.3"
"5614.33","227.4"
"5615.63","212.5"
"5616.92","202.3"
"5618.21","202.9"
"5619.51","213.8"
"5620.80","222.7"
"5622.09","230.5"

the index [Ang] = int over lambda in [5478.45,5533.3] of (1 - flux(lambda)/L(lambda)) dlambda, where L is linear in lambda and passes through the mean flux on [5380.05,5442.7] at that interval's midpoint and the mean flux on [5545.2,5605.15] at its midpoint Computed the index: 3.4 Ang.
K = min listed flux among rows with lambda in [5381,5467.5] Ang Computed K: 179.2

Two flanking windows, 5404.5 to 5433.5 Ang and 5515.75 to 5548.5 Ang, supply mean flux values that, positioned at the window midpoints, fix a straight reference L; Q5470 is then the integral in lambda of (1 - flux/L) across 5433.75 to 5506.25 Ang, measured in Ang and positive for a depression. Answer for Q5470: 4.1 Ang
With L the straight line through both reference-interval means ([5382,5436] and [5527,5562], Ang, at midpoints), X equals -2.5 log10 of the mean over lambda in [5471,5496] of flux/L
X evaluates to 0.05 mag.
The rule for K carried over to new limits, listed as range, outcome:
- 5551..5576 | 213.5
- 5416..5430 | 219.8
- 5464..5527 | 190.2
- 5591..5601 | 190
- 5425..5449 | 196.7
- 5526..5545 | 211.2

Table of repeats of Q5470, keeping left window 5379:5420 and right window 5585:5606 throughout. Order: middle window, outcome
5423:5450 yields -1.07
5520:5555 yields -2.10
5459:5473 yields 1.34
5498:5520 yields 1.16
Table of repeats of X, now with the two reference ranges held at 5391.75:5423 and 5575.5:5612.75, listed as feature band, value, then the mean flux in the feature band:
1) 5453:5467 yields 0.17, 190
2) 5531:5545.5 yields -0.03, 228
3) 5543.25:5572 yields -0.05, 232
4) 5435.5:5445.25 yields -0.09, 241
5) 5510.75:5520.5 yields 0.10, 203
